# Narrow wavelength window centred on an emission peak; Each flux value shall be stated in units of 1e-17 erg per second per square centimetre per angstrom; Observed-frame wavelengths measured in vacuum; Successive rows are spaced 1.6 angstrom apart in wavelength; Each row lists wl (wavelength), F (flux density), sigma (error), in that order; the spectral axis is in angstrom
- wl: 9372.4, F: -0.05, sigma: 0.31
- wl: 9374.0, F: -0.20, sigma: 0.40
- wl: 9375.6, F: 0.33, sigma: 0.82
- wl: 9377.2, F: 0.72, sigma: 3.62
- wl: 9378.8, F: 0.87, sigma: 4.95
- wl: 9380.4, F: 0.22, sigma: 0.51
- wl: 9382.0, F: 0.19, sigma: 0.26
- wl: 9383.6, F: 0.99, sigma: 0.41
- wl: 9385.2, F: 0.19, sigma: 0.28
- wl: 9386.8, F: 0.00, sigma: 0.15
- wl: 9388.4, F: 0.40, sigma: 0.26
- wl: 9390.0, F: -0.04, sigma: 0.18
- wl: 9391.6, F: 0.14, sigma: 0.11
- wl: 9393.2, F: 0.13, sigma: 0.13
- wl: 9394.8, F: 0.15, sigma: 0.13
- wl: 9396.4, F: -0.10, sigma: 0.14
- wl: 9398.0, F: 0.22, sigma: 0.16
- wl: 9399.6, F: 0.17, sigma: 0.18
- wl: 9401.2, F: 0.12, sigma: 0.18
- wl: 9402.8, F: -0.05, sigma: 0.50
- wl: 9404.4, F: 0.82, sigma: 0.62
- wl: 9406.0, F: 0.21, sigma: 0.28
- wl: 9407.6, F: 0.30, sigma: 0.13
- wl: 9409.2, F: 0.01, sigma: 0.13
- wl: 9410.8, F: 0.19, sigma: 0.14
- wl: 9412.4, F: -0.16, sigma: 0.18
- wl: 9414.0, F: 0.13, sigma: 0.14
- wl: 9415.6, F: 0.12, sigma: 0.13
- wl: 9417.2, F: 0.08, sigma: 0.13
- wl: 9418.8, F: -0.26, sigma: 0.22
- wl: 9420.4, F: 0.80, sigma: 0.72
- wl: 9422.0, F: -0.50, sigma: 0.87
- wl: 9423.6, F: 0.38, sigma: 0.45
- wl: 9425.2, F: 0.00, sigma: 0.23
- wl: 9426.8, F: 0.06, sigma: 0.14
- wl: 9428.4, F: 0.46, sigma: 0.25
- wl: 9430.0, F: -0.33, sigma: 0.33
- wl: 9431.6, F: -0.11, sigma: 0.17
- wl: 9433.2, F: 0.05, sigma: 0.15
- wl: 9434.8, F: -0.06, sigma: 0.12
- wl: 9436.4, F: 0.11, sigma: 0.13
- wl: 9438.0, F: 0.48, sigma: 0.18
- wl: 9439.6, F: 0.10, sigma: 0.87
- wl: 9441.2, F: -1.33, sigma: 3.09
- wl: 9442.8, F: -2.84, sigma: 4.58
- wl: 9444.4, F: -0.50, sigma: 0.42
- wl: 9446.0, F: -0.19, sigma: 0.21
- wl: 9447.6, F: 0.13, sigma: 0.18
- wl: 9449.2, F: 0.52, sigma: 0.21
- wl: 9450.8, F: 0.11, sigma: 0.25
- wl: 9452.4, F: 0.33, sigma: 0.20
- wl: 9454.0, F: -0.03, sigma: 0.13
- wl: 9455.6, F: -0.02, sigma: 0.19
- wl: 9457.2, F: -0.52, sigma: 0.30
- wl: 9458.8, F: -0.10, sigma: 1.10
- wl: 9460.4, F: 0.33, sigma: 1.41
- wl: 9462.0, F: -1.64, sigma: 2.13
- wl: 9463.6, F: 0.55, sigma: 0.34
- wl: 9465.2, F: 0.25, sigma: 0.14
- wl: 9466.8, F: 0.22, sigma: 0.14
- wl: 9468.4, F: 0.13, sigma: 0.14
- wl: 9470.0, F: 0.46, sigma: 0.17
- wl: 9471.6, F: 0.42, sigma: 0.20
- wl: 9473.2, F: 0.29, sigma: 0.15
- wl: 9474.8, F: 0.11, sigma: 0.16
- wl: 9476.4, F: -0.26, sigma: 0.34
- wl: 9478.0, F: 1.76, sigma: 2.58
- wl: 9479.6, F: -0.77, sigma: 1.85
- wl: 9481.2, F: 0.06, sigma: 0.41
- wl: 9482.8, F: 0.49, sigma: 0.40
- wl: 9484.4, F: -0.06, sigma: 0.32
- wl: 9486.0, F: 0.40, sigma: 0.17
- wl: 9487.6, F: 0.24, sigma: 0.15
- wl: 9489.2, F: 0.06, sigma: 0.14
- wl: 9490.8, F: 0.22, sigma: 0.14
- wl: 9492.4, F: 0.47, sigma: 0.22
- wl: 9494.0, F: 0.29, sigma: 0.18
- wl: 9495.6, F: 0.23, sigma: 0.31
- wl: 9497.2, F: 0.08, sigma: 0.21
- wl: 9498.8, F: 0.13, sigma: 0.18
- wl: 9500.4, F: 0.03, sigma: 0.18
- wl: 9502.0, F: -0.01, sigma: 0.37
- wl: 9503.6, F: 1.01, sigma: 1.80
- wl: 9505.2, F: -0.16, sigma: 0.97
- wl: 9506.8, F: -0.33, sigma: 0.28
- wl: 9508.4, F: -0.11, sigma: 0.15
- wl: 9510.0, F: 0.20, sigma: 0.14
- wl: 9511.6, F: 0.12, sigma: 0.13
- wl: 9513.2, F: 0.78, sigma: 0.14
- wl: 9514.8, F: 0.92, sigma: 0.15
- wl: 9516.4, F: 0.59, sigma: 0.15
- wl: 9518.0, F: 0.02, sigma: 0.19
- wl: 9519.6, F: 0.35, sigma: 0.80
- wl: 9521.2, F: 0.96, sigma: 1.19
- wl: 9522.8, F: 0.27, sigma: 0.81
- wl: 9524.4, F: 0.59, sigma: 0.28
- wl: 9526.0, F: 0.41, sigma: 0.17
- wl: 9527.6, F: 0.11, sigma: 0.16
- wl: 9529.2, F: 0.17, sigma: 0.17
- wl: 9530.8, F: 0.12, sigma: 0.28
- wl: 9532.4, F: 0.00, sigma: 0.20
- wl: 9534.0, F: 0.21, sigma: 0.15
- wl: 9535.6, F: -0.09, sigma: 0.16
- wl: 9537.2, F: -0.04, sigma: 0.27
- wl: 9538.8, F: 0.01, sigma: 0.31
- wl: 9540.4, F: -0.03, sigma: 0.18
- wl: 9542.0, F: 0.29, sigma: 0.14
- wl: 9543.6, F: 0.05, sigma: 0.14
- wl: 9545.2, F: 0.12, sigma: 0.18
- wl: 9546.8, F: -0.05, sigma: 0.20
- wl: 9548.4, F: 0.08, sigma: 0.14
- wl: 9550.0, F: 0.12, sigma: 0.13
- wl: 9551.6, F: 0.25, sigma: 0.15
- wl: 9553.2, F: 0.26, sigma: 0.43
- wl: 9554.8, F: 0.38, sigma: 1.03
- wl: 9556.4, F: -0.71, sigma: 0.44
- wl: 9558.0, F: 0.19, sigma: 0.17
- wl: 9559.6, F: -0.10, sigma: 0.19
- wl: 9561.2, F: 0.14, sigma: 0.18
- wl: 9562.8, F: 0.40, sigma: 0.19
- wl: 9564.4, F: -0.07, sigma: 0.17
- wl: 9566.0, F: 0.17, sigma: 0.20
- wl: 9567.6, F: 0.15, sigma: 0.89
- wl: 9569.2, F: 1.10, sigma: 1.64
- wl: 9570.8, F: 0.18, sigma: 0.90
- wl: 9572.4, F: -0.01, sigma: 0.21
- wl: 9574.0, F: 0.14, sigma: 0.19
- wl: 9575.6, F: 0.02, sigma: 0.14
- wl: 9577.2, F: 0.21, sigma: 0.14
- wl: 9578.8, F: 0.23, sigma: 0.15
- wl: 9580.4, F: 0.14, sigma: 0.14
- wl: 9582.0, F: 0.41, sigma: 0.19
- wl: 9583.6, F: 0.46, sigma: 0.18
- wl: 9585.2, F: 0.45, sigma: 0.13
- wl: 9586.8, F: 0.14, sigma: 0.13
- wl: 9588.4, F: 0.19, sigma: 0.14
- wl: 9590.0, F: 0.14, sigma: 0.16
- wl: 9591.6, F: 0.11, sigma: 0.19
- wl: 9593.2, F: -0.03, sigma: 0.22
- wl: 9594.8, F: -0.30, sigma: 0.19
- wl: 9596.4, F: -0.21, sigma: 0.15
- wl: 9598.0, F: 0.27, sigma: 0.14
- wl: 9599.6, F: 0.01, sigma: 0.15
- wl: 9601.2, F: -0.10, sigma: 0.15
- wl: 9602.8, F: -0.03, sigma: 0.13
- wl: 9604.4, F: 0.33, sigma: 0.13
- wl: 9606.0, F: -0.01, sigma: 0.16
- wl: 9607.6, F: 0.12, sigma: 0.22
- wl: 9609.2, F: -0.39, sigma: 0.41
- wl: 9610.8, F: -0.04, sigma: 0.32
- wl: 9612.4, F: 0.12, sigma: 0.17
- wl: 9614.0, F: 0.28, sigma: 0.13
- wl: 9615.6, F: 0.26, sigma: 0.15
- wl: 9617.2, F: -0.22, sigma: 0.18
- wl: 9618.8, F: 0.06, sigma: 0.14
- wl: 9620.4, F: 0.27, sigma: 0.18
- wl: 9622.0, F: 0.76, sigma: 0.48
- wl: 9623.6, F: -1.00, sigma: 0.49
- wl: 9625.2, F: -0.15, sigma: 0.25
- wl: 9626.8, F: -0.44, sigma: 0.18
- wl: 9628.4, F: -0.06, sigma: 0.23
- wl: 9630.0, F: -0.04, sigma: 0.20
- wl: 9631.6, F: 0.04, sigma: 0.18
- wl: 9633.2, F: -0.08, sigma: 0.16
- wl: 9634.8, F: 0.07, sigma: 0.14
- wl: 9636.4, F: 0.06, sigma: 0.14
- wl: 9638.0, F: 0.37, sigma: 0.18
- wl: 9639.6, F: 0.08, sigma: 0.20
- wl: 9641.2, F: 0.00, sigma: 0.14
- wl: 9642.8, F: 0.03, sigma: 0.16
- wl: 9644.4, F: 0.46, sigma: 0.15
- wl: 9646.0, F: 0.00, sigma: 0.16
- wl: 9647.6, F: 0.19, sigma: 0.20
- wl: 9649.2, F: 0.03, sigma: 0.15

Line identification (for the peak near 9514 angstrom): Hbeta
